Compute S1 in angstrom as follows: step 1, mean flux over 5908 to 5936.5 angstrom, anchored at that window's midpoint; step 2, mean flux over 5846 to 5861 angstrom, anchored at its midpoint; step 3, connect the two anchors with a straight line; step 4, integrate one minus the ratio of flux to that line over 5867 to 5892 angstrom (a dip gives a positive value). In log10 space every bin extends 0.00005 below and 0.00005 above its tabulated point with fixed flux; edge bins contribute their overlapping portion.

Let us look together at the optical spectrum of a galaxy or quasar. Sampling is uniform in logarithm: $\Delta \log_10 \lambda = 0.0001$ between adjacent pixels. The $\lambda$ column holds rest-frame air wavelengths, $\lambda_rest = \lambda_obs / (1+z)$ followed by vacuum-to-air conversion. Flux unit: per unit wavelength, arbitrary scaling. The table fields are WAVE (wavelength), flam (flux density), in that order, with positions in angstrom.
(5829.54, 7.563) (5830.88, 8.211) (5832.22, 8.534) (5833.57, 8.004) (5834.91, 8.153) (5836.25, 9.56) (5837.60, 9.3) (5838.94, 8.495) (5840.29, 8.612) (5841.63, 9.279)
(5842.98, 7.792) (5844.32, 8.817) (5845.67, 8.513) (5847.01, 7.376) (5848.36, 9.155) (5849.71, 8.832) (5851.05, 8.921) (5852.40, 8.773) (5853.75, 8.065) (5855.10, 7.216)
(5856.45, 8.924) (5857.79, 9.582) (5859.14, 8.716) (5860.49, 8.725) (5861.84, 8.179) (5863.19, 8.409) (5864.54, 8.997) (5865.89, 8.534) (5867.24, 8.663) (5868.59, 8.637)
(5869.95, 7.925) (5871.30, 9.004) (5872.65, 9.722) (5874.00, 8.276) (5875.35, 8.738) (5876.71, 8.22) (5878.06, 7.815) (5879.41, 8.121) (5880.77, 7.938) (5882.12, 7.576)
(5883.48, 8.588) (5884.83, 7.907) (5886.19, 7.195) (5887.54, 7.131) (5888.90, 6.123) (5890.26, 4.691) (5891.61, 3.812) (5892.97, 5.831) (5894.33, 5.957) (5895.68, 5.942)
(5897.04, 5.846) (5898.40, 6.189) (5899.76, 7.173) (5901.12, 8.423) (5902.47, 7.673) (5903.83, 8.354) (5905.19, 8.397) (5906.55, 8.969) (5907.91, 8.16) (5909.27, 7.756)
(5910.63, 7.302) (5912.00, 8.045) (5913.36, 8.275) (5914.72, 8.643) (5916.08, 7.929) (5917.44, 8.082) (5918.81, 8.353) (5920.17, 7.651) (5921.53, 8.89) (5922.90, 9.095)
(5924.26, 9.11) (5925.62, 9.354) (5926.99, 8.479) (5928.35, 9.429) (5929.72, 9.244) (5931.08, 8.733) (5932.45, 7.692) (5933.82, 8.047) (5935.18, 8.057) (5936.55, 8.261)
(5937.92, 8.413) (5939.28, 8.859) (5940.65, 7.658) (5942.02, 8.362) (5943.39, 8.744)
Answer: 2.3 angstrom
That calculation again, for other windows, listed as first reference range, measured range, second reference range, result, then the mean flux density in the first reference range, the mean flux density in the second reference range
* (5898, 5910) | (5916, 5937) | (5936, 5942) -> -0.95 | 7.94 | 8.31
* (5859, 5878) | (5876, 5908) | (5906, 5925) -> 4.92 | 8.59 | 8.3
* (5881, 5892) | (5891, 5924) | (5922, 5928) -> 1.94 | 6.76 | 9.03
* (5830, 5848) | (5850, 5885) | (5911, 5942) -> 0.05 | 8.51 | 8.45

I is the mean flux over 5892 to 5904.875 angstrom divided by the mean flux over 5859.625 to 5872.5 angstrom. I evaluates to 0.79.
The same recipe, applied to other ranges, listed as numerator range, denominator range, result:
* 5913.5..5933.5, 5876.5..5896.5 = 1.26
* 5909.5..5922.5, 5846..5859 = 0.95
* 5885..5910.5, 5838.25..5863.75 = 0.81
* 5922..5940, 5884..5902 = 1.36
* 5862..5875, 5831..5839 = 1.00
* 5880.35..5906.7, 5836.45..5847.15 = 0.80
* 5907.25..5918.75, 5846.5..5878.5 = 0.94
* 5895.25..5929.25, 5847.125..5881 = 0.95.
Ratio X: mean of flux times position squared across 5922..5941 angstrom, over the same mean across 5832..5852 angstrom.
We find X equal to 1.0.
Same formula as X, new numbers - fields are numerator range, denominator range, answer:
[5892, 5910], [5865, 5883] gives 0.87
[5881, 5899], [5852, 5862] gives 0.76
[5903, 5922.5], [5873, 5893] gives 1.14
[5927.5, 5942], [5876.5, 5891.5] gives 1.19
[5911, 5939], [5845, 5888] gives 1.03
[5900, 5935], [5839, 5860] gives 1.00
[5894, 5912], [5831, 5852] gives 0.88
